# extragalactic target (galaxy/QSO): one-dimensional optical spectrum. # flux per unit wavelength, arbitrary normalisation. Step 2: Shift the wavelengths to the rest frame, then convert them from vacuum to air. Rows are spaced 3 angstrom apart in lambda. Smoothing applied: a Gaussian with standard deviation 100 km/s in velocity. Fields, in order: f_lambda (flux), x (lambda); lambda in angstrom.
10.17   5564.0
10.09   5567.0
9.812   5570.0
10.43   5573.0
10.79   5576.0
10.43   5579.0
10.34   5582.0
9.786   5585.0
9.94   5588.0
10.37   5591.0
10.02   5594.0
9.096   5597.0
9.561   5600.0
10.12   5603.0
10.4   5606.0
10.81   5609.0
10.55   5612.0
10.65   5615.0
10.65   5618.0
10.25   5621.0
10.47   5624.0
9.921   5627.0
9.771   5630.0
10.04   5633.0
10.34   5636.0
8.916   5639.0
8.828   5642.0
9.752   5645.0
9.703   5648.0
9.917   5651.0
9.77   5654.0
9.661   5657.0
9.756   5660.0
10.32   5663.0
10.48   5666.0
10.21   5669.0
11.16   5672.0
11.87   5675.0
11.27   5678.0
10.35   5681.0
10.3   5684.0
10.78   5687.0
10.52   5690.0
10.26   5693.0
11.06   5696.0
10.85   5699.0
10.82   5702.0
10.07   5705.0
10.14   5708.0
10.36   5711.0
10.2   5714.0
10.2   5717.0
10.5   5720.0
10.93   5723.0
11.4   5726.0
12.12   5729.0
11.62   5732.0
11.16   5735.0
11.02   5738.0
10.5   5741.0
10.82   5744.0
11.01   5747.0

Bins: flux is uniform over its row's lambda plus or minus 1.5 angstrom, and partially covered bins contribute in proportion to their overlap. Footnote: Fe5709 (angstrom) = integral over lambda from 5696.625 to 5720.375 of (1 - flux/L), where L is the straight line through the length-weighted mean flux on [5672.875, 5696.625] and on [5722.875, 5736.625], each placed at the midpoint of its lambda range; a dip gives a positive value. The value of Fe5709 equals 1.6 angstrom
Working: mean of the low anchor 10.8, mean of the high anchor 11.5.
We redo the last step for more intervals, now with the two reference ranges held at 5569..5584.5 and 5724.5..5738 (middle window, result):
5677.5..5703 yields 1.2 angstrom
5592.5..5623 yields 1.0 angstrom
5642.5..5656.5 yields 1.5 angstrom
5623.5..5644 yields 2.0 angstrom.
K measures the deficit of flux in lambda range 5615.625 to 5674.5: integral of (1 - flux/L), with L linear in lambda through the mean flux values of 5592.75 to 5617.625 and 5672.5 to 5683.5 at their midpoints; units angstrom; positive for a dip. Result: 3.5 angstrom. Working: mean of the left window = 10.2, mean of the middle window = 10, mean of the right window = 11.1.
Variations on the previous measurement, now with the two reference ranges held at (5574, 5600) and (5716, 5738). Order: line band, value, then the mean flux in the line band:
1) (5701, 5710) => 0.54 angstrom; 10.3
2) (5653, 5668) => 0.88 angstrom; 10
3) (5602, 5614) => -0.30 angstrom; 10.5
